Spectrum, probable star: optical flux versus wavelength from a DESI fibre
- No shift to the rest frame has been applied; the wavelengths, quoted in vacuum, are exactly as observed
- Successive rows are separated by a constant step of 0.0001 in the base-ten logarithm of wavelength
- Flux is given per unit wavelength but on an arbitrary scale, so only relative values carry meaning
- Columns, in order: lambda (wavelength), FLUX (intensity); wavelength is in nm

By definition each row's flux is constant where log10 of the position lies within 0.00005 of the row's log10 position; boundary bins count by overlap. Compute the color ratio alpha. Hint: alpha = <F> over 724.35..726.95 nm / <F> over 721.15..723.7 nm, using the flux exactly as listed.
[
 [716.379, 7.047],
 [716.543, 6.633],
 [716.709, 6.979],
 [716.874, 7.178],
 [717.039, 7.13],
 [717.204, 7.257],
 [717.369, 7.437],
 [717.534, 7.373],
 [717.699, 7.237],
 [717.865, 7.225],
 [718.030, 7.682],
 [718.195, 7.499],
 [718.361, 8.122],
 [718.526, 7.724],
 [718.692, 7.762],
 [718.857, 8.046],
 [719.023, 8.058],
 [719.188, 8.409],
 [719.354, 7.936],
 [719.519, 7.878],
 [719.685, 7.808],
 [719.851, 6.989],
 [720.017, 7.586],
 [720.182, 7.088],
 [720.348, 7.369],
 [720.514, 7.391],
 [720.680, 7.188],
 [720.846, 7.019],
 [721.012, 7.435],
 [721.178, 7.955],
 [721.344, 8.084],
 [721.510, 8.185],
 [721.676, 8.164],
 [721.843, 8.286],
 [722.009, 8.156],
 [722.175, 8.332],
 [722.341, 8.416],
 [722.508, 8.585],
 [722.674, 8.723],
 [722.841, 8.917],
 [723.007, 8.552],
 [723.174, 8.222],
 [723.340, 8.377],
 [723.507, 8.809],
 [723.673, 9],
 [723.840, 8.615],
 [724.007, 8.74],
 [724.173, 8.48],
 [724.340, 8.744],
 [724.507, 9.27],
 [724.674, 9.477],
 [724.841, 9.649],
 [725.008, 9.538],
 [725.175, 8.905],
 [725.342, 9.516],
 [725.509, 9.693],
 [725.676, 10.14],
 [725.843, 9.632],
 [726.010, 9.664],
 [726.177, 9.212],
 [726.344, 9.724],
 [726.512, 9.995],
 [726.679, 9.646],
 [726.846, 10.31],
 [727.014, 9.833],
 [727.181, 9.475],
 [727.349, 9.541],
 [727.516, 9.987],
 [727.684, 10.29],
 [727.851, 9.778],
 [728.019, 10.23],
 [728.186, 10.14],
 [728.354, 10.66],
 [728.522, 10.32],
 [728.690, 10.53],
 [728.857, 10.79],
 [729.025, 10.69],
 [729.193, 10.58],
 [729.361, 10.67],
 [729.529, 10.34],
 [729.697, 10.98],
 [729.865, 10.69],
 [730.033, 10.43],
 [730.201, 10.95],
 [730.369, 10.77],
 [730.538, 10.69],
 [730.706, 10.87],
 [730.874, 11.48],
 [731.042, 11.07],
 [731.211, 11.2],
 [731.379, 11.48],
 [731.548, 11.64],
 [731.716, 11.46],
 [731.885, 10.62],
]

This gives 1.14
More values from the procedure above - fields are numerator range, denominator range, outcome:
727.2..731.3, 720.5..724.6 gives 1.27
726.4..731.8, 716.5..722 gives 1.39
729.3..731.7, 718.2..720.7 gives 1.42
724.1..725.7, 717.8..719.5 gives 1.19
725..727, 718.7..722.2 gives 1.25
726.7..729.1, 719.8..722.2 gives 1.32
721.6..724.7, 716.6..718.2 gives 1.18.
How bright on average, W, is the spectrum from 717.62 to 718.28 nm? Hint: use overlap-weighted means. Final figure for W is 7.41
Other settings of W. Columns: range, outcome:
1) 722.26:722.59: 8.48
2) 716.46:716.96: 6.93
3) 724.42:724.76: 9.36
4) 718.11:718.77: 7.77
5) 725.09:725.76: 9.57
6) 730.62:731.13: 11.1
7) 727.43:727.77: 10.1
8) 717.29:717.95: 7.32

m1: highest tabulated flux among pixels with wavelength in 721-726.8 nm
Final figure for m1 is 10.14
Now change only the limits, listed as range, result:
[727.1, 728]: 10.29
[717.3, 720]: 8.409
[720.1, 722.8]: 8.723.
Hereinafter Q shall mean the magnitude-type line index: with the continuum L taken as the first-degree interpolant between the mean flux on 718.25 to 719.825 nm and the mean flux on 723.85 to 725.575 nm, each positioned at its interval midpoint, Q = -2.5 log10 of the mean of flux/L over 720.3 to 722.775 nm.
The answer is 0.07 mag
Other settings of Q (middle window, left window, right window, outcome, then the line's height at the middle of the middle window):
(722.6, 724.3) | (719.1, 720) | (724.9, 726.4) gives 0.03 mag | 8.92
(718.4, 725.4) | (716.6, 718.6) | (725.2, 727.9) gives 0.03 mag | 8.53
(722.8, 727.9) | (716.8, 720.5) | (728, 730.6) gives 0.02 mag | 9.48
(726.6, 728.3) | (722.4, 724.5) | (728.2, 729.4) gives 0.02 mag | 10.1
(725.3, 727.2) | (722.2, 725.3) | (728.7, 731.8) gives -0.01 mag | 9.64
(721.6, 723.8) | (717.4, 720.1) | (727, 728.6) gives 0.03 mag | 8.72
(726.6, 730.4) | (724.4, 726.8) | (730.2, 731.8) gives 0.01 mag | 10.4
